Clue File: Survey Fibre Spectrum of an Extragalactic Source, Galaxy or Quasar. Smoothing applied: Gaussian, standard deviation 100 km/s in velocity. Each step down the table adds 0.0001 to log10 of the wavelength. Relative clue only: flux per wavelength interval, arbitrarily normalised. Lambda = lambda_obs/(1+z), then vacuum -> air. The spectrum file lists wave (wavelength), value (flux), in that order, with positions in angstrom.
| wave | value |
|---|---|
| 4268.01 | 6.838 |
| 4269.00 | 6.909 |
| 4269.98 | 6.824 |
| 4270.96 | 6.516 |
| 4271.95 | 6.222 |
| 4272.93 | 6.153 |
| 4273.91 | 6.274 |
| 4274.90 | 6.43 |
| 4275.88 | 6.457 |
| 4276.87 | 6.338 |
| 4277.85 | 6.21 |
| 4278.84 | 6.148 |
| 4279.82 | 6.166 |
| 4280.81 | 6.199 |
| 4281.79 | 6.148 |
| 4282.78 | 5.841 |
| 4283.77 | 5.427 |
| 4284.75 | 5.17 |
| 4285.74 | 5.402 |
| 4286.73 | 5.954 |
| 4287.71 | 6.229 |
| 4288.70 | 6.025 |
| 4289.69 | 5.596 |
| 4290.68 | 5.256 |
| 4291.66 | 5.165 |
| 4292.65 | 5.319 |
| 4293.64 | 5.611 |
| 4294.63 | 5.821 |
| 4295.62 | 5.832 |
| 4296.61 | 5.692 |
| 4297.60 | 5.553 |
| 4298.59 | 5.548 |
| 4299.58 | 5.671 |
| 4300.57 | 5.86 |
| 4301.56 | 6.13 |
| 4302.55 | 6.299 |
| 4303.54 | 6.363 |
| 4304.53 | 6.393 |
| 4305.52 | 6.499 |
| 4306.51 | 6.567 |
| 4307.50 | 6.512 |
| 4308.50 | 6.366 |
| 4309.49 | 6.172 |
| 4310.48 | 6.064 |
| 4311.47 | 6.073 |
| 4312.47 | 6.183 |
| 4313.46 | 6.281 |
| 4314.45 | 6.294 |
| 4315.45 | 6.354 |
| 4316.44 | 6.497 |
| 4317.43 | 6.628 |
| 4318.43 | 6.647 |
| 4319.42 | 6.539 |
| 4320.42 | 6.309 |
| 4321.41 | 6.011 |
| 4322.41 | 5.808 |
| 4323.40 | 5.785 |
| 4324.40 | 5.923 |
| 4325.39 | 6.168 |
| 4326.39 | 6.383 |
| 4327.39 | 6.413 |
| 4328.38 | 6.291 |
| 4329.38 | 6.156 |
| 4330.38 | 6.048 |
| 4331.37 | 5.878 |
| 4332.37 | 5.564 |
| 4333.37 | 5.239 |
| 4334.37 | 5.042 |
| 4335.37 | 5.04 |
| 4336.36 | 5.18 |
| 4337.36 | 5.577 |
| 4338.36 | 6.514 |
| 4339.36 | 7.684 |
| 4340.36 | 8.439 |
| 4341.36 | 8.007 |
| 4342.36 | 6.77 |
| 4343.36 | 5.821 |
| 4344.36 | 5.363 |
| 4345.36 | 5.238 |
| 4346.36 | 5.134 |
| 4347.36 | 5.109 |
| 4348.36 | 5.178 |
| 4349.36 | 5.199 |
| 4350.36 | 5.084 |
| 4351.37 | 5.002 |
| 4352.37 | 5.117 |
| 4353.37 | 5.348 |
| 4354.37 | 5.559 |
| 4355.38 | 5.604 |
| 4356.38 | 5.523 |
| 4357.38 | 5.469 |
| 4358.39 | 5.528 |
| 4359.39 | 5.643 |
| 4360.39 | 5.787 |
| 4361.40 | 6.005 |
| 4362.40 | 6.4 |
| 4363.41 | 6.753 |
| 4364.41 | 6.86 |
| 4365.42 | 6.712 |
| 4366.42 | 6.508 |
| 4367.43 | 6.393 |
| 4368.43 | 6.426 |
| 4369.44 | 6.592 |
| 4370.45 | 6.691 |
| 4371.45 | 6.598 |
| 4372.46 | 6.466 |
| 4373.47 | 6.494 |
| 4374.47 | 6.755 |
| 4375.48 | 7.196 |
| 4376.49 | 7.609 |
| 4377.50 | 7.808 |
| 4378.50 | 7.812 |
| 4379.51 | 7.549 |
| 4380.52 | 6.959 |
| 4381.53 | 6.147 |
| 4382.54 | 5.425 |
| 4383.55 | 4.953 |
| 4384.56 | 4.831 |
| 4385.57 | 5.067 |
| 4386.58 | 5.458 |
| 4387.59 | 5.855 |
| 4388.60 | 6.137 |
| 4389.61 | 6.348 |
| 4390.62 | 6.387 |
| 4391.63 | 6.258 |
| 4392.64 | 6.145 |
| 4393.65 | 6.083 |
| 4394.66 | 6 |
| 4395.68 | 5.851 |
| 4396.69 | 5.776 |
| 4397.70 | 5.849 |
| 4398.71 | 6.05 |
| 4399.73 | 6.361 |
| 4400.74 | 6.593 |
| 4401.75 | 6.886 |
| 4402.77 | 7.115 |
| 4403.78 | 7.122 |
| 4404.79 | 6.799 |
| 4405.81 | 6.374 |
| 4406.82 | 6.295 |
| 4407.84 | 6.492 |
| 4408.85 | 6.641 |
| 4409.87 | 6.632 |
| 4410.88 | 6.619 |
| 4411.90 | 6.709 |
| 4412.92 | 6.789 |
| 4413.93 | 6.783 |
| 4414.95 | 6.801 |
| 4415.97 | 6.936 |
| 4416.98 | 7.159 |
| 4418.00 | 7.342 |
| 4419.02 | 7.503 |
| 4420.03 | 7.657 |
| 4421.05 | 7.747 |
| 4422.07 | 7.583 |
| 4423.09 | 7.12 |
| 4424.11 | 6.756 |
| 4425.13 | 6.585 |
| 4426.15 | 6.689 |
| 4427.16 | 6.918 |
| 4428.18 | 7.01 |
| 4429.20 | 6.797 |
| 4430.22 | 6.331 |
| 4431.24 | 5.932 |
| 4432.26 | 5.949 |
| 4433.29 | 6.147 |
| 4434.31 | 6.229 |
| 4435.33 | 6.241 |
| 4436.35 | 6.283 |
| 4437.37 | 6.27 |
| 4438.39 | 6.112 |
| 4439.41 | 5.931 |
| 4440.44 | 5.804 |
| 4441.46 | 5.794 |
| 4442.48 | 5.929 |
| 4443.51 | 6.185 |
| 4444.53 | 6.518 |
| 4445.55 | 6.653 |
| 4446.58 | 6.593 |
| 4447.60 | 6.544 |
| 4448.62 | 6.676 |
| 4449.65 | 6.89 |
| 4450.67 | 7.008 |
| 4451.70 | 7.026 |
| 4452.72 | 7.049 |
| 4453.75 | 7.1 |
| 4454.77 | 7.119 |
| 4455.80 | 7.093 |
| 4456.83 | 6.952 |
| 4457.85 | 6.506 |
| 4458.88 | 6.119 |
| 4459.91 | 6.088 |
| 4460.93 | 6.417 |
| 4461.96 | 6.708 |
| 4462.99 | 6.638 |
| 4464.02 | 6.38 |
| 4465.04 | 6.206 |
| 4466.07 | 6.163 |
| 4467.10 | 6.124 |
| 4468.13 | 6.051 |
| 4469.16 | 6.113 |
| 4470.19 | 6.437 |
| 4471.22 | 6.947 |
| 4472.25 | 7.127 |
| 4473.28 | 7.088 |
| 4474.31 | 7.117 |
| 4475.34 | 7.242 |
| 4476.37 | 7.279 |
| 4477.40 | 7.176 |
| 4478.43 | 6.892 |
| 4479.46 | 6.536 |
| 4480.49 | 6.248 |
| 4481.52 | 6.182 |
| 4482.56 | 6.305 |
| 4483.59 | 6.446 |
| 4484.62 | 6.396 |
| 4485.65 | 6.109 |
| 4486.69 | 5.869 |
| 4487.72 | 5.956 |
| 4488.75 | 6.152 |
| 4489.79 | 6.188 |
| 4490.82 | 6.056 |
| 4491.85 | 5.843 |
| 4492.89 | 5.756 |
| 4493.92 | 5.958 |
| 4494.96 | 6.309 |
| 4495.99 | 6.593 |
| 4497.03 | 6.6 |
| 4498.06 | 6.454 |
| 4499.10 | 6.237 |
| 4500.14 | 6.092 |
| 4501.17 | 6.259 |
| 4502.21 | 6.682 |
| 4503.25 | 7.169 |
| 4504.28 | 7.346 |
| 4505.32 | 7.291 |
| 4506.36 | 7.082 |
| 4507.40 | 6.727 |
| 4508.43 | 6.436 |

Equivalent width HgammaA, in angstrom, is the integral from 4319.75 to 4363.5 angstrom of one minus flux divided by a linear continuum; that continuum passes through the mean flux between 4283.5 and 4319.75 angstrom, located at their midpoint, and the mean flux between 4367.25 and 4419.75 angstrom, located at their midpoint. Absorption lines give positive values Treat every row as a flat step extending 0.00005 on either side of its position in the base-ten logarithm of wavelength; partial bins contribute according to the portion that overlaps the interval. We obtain 2.5 angstrom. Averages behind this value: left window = 6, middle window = 5.86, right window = 6.51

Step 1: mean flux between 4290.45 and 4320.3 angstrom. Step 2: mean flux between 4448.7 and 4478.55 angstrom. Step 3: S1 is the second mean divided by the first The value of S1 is 1.10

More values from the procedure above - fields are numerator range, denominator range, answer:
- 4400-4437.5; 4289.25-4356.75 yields 1.14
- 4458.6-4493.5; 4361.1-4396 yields 1.01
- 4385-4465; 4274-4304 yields 1.11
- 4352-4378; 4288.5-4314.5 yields 1.06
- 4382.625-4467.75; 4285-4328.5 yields 1.07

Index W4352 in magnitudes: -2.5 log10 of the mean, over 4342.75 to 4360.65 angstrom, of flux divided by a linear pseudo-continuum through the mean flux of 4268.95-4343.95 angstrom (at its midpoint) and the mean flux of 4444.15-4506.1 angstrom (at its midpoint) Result 0.16 mag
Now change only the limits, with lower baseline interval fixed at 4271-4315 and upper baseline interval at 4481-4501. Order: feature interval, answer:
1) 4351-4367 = 0.03 mag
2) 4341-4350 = 0.06 mag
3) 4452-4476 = -0.08 mag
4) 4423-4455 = -0.06 mag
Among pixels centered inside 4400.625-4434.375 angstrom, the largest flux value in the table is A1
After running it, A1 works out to 7.747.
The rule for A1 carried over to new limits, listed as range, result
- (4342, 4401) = 7.812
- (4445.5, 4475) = 7.127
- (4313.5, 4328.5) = 6.647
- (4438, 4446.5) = 6.653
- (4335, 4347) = 8.439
